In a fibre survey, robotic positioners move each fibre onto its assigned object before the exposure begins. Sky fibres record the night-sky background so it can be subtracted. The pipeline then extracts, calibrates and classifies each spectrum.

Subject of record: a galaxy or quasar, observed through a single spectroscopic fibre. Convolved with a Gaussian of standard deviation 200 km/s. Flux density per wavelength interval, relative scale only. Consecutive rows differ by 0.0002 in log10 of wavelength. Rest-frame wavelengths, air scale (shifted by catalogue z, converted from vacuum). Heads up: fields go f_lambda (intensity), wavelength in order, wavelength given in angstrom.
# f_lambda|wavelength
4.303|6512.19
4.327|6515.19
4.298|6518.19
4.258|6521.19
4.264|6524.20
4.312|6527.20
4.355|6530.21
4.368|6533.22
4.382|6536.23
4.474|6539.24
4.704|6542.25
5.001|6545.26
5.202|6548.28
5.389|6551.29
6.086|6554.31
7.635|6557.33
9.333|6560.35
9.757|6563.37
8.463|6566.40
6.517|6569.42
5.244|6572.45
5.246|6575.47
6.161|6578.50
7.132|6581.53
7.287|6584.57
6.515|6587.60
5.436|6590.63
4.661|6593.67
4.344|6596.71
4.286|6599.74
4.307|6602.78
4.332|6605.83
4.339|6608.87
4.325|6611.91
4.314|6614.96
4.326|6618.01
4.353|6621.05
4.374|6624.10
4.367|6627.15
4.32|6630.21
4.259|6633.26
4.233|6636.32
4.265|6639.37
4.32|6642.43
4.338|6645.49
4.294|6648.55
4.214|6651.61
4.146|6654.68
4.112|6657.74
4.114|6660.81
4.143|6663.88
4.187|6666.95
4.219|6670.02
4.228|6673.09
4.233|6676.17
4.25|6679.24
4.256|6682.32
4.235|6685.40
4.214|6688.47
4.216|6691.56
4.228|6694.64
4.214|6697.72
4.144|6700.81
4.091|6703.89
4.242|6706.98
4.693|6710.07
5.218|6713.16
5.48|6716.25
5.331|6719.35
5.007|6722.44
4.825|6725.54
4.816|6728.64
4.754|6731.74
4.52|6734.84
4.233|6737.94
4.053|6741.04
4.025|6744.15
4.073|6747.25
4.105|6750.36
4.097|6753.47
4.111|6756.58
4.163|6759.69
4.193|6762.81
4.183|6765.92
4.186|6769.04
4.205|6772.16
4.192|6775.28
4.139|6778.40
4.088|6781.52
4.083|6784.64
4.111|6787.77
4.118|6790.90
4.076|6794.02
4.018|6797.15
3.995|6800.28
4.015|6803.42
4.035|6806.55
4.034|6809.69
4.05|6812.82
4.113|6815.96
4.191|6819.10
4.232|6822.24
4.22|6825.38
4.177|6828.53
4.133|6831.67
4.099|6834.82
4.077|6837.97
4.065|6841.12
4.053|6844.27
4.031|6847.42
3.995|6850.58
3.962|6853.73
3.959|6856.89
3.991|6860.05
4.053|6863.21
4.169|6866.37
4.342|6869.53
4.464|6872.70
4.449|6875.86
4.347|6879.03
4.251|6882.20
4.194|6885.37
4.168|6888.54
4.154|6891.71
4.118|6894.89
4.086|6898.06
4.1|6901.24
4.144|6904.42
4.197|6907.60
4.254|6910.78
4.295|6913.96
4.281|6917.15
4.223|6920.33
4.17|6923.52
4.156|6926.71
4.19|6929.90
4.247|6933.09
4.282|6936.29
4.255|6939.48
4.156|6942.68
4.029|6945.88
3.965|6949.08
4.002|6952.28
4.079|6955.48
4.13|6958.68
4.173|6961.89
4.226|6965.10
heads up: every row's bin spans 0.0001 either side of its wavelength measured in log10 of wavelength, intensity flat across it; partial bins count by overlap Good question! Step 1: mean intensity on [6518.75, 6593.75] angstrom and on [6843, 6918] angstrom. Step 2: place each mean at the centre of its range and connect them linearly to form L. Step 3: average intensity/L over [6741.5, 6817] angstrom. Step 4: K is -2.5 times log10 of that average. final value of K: 0.15 mag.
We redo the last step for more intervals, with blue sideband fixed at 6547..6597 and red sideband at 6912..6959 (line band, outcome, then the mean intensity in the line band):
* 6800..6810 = 0.24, 4.02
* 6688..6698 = 0.34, 4.22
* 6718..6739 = 0.15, 4.79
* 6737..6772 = 0.28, 4.13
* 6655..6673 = 0.39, 4.16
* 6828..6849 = 0.18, 4.09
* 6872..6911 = 0.06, 4.22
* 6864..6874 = 0.07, 4.3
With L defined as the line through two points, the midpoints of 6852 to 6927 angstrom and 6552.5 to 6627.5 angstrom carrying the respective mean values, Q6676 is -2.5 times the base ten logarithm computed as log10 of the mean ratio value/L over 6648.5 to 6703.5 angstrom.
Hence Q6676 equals 0.25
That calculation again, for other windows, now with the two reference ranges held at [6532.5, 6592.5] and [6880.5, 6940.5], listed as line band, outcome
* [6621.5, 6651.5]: 0.32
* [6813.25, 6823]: 0.14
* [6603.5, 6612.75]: 0.35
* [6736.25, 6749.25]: 0.25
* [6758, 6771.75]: 0.20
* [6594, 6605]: 0.35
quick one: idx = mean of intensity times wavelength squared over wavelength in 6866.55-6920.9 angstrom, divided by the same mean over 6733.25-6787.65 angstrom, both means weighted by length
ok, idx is 1.1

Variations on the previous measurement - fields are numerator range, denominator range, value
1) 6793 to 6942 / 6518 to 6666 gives 0.89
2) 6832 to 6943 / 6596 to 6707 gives 1.05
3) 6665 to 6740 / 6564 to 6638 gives 0.89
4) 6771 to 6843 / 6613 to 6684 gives 1.01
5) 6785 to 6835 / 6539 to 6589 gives 0.68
